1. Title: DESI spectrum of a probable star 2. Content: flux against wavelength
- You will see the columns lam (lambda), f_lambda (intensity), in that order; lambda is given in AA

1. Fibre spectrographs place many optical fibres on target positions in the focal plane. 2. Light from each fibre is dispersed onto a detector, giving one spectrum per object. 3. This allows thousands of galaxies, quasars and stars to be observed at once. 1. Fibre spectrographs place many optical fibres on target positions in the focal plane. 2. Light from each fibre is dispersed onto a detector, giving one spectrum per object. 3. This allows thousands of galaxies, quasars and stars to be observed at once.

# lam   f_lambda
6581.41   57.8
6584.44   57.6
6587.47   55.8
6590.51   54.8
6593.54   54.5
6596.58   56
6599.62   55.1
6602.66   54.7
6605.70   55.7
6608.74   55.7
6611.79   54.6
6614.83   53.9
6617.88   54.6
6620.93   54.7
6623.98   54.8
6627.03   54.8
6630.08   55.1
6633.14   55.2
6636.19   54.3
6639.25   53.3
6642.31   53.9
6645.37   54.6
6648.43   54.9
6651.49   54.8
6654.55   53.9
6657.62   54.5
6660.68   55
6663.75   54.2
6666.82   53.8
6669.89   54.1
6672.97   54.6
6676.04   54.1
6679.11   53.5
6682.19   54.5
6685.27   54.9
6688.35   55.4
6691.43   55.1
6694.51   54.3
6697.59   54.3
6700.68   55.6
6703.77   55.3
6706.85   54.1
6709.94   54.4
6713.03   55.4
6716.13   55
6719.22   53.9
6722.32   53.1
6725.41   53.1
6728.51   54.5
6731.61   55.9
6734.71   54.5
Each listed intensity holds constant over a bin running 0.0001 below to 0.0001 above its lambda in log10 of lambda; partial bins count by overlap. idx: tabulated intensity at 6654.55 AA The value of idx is 53.9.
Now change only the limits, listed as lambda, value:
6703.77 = 55.3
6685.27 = 54.9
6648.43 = 54.9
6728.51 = 54.5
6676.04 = 54.1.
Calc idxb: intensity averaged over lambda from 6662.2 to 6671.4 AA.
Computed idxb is 54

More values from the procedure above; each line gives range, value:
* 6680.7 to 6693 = 55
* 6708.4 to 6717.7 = 54.9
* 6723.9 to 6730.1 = 53.8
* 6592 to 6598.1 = 55.3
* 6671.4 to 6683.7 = 54.2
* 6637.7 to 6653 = 54.3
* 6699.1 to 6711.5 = 54.8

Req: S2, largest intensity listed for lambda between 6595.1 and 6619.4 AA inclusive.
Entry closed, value 56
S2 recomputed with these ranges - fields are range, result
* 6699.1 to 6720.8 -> 55.6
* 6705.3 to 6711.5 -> 54.4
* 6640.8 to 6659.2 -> 54.9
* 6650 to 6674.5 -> 55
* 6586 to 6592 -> 55.8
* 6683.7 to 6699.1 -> 55.4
